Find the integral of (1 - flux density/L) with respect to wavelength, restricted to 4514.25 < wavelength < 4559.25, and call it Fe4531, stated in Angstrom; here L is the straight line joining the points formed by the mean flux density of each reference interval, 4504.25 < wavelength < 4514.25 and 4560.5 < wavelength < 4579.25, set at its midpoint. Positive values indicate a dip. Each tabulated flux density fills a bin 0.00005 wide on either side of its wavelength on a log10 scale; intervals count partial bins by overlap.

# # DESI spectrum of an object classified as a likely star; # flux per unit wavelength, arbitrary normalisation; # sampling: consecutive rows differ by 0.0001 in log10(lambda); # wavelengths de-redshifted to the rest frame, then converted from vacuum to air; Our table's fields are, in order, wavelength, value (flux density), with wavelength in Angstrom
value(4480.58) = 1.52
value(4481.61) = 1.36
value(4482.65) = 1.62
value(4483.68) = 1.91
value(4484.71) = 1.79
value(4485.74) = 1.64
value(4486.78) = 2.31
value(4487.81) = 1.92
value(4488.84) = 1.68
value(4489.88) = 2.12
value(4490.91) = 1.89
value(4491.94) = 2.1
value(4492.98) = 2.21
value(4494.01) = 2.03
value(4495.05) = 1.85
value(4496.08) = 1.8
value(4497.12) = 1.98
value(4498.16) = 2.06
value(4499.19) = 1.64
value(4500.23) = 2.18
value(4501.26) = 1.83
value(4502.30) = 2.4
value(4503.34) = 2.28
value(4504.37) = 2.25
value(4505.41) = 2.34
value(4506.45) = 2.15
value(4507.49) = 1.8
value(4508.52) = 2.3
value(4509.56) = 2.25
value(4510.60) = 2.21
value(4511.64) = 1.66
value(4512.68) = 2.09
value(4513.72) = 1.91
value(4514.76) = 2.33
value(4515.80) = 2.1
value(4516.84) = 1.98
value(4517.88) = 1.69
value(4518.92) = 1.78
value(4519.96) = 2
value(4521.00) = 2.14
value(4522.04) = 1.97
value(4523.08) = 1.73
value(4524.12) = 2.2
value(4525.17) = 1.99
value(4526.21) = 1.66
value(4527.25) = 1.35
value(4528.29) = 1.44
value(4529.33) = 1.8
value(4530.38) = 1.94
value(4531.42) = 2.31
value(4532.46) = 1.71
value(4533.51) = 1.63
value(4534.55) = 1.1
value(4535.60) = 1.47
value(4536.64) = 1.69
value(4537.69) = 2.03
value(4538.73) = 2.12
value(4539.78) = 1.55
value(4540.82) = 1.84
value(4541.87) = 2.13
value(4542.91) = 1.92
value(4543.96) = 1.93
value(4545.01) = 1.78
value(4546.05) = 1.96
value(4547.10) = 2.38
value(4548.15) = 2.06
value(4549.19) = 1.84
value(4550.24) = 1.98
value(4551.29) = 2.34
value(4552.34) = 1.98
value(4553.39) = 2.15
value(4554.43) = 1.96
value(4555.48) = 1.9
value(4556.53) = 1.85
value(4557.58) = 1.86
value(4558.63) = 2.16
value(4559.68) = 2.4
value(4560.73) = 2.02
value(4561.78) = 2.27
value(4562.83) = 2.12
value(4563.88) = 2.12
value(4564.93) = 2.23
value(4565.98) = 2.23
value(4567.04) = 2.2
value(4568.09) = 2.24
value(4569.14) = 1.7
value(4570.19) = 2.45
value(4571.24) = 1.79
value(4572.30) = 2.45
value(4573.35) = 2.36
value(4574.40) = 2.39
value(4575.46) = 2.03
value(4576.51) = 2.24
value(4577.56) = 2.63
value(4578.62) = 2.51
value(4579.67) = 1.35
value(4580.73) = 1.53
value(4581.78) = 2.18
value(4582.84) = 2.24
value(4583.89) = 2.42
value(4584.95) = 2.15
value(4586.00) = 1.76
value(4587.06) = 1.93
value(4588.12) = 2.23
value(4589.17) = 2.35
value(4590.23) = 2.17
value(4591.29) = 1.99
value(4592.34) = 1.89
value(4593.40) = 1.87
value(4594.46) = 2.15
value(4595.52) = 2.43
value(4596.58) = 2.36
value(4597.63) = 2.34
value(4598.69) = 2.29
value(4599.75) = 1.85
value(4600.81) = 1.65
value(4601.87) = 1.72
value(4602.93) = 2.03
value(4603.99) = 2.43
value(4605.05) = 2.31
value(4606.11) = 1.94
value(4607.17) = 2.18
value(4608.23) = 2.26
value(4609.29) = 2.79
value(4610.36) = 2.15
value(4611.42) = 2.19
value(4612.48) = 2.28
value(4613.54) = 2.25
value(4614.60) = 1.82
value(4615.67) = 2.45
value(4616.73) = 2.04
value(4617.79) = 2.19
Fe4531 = 5.2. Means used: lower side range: 2.09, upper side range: 2.22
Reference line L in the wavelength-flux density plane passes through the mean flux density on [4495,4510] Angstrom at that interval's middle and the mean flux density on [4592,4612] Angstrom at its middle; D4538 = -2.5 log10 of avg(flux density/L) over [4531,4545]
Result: 0.17 mag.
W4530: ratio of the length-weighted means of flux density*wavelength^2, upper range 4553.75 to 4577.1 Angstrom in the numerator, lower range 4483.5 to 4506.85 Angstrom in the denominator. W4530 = 1.1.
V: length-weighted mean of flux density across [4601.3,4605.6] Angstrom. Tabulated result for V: 2.12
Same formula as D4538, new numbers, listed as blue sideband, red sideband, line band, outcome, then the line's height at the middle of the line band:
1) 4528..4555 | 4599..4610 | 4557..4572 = -0.083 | 1.97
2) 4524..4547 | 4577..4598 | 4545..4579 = -0.093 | 1.97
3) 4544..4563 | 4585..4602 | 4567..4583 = -0.040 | 2.06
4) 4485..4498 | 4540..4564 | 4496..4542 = 0.036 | 1.99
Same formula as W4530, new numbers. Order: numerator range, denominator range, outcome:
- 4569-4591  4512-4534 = 1.16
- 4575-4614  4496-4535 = 1.14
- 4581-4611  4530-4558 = 1.15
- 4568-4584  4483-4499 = 1.15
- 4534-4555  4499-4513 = 0.92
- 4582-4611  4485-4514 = 1.10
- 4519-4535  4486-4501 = 0.93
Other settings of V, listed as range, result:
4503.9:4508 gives 2.13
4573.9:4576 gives 2.2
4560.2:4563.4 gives 2.14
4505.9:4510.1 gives 2.13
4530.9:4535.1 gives 1.68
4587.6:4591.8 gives 2.19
